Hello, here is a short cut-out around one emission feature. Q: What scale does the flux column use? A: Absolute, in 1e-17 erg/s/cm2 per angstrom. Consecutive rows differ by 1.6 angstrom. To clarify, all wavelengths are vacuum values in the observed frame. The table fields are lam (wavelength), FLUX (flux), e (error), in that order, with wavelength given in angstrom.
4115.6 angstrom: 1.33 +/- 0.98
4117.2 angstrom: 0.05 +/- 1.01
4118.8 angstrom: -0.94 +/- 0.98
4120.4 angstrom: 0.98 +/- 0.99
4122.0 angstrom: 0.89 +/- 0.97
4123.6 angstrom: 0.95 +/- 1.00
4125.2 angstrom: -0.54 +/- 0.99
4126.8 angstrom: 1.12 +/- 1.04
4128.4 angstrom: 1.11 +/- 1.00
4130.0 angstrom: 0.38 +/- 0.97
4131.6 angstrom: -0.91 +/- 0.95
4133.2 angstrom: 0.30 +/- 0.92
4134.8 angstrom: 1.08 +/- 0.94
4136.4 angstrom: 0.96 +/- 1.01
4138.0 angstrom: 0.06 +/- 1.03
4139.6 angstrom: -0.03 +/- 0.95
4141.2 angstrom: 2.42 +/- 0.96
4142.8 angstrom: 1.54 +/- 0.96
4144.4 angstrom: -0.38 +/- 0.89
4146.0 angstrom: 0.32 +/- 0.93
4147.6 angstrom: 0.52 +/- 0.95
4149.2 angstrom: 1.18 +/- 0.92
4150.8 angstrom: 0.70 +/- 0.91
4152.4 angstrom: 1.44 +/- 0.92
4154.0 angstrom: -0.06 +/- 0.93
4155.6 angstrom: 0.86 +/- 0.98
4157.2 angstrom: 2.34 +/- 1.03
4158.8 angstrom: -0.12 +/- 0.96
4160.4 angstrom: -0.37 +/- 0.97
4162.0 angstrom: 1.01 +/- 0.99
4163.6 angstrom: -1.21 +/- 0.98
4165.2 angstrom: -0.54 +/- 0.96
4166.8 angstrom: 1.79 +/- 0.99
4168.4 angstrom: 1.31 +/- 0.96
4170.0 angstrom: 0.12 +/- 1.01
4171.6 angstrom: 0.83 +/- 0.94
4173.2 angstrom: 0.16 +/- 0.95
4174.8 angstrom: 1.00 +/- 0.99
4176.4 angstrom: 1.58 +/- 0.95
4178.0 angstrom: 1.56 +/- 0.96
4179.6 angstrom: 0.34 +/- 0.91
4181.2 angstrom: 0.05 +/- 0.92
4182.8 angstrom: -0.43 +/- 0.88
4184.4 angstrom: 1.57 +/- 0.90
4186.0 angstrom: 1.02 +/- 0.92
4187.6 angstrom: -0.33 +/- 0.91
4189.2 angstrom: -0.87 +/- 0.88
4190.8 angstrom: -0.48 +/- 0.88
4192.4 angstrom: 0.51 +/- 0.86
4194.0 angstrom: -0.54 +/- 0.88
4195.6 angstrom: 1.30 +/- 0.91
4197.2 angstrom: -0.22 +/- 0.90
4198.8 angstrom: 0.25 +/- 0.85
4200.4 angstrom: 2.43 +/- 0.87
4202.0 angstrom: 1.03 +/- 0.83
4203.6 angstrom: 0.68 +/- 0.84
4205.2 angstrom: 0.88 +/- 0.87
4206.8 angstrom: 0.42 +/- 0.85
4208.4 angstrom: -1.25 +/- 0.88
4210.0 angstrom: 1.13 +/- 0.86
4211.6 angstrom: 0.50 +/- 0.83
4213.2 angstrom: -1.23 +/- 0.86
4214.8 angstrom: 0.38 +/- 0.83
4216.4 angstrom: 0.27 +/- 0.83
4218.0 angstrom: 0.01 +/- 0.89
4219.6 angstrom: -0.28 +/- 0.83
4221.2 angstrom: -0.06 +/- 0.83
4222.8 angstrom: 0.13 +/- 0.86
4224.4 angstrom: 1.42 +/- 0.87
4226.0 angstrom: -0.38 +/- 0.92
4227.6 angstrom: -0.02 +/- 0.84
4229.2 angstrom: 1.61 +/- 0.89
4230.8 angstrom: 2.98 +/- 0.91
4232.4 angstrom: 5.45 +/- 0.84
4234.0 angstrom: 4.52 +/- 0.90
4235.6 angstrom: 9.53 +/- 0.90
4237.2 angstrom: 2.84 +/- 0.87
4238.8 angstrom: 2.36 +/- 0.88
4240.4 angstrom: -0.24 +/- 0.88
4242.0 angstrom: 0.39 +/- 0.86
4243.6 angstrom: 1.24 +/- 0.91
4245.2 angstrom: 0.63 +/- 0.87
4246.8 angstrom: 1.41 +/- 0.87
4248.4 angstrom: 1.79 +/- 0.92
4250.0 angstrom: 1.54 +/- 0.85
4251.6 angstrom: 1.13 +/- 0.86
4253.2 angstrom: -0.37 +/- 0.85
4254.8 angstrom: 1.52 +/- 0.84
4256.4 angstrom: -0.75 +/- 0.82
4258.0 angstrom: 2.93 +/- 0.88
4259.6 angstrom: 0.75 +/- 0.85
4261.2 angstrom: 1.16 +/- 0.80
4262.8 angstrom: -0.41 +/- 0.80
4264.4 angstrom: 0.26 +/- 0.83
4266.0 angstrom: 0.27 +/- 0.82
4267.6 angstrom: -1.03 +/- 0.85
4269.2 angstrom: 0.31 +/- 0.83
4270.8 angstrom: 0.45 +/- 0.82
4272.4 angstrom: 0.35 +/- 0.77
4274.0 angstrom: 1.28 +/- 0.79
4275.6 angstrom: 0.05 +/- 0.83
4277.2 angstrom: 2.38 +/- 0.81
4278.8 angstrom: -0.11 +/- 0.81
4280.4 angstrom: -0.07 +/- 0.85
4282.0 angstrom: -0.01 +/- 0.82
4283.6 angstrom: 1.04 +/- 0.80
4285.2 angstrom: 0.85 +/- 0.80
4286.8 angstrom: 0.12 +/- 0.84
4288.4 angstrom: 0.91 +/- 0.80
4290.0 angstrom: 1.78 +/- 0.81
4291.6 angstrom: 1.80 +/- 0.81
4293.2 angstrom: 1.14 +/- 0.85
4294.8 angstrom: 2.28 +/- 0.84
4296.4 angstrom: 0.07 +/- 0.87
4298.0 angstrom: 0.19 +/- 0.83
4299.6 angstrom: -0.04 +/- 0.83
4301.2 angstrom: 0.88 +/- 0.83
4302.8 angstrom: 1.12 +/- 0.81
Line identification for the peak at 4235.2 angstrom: [O II] 3727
